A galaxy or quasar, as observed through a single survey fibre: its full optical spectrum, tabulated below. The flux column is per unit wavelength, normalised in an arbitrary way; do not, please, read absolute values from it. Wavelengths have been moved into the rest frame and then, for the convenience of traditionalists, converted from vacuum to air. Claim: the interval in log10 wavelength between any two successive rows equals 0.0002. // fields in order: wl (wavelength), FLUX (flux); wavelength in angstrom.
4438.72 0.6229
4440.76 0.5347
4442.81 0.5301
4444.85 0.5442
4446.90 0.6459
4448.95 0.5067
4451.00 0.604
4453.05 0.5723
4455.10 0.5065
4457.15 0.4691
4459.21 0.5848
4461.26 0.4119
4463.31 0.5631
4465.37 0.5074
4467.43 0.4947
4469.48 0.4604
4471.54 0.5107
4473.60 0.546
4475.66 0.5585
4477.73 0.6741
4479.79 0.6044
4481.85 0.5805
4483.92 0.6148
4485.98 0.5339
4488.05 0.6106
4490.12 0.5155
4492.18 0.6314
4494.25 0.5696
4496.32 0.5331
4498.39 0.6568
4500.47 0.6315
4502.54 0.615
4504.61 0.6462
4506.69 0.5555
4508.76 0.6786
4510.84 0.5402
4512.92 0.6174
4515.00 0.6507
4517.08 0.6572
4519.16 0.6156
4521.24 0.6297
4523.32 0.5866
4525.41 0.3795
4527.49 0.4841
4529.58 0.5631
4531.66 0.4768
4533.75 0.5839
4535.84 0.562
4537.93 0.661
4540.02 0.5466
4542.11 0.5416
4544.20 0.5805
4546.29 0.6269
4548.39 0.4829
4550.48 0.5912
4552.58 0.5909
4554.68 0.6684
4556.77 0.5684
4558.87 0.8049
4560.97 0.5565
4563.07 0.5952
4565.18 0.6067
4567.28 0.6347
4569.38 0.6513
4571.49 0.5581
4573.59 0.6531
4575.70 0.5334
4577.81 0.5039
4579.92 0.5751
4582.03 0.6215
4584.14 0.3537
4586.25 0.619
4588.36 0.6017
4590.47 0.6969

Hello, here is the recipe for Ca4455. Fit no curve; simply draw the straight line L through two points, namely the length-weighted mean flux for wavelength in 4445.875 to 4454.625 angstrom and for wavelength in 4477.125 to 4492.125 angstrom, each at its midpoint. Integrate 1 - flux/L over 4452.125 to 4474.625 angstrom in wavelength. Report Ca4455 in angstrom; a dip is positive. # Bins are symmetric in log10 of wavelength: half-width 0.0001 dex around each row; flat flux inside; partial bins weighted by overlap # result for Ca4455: 2.8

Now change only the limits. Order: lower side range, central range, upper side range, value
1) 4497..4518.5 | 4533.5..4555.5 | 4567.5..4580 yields 0.6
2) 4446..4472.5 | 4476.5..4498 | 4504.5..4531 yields -1.4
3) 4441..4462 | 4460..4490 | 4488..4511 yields 1.2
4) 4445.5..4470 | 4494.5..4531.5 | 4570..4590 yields -2.9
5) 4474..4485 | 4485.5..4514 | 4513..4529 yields -0.4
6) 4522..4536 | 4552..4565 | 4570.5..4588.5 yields -2.2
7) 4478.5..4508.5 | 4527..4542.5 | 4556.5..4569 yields 1.6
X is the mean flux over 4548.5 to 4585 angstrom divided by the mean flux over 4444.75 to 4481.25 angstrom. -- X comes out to 1.09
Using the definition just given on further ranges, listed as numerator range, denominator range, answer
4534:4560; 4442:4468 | 1.13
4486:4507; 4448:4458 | 1.12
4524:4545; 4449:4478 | 1.02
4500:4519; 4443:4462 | 1.15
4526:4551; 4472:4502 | 0.94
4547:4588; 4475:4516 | 0.98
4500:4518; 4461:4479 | 1.17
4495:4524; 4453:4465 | 1.20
